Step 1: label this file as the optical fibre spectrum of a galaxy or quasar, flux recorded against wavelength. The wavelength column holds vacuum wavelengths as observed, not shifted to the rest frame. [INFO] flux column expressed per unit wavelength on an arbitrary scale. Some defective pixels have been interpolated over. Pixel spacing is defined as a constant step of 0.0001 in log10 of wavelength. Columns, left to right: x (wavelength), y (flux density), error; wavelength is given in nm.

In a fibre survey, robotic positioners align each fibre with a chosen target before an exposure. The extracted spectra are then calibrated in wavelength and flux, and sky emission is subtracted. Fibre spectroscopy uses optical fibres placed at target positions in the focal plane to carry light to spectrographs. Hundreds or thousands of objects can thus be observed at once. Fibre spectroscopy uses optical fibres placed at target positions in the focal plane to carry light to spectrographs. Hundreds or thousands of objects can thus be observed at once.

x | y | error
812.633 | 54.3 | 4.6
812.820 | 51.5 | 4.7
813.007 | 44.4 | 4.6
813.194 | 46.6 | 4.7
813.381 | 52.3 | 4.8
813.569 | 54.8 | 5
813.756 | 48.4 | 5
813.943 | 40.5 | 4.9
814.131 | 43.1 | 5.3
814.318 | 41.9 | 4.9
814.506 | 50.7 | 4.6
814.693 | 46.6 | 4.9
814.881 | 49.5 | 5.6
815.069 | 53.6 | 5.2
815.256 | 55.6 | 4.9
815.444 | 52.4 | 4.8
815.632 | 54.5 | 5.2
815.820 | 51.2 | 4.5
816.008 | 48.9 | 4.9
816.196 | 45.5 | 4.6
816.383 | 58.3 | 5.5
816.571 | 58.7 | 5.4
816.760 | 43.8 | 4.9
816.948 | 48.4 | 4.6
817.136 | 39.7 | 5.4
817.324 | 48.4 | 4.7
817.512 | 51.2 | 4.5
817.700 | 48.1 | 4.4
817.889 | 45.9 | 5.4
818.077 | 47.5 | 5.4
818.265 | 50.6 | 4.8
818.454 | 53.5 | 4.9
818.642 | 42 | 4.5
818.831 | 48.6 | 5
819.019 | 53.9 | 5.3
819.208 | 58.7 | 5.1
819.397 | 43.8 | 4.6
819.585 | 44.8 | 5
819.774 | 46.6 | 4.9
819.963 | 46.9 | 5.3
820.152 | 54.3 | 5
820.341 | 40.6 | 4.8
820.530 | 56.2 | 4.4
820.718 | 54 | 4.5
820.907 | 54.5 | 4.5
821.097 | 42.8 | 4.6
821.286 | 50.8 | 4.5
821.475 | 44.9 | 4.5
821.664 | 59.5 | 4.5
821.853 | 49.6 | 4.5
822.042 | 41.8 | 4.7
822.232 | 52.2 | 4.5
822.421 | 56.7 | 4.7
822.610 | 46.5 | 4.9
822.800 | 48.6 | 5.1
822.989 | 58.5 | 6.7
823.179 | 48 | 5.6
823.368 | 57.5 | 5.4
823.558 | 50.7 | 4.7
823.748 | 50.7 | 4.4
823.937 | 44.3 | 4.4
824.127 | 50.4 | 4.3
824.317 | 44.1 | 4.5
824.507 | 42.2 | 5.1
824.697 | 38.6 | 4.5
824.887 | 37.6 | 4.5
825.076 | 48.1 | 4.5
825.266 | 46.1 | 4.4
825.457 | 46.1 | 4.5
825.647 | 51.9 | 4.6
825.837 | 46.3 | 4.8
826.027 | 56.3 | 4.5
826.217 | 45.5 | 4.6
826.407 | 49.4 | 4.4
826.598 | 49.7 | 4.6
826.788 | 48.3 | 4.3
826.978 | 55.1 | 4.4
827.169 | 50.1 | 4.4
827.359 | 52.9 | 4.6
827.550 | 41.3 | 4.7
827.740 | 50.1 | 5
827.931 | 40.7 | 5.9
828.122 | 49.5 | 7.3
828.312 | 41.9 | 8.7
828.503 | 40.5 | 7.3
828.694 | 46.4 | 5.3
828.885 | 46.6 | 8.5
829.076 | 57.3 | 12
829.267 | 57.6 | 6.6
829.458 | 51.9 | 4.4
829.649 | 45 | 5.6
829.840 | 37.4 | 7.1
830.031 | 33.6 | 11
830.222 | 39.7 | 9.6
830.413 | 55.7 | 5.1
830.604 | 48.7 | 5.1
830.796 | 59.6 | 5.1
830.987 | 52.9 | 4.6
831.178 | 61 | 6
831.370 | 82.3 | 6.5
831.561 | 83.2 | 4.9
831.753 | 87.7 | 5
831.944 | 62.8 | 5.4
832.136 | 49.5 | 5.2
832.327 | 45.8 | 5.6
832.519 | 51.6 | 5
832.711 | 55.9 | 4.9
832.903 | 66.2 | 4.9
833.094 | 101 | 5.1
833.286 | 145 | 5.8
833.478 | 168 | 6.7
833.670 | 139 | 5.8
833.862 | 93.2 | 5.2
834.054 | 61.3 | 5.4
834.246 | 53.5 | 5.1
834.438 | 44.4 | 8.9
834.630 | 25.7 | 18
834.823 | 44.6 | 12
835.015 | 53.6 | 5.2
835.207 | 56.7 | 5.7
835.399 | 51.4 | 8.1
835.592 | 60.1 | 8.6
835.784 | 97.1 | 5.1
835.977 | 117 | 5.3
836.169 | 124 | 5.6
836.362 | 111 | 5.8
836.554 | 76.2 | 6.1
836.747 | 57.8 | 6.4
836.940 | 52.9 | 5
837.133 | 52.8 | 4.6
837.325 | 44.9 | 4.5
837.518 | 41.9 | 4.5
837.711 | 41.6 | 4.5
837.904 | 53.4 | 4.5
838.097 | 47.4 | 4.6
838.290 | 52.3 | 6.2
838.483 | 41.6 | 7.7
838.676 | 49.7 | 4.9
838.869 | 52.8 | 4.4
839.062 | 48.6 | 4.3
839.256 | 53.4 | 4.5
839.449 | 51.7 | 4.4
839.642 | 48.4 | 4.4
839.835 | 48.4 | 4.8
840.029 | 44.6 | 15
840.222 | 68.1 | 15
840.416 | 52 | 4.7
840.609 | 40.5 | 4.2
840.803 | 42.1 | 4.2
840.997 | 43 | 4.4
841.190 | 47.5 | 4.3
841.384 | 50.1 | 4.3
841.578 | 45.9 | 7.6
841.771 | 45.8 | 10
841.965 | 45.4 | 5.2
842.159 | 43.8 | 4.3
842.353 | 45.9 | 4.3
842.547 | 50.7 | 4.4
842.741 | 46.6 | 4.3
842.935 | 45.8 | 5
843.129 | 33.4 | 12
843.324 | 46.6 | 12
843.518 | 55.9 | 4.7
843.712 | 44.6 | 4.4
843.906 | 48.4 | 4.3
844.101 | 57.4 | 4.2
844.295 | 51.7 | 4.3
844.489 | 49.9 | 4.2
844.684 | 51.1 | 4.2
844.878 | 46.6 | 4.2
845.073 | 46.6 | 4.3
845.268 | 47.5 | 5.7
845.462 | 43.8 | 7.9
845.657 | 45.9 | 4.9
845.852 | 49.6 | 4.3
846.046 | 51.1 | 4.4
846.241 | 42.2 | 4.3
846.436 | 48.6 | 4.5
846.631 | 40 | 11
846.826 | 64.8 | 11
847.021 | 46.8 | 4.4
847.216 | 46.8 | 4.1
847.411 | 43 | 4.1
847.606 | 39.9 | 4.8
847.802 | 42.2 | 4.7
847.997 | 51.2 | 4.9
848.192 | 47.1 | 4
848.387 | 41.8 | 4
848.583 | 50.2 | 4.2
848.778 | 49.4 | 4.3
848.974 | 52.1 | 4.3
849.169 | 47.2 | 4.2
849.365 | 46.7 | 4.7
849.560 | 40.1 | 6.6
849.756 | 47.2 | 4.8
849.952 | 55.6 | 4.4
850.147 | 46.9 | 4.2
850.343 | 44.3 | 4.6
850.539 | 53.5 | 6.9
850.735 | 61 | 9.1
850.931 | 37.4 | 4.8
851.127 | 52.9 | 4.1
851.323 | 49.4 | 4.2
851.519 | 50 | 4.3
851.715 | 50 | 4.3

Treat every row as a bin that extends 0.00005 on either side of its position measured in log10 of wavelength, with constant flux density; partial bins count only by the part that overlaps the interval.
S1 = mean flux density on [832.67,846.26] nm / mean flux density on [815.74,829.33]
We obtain 1.20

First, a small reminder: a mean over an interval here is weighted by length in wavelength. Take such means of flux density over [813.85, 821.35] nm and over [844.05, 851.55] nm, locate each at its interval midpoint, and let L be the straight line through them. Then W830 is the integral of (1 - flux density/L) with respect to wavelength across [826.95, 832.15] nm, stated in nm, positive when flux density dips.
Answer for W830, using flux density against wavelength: -0.45 nm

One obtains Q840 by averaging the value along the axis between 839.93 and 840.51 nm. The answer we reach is 54.8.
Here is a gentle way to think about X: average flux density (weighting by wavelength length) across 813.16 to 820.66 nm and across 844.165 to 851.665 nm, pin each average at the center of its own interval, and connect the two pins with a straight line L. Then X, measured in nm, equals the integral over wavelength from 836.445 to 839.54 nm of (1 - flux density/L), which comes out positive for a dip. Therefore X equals -0.19 nm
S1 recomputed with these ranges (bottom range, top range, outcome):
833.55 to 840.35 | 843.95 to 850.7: 0.77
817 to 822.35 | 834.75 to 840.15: 1.22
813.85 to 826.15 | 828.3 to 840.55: 1.27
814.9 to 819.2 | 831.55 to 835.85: 1.46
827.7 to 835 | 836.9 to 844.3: 0.77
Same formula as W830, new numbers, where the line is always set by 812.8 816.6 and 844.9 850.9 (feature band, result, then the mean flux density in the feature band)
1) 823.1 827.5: 0.082 nm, 48.2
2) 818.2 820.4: 0.031 nm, 48.8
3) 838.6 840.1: -0.050 nm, 49.8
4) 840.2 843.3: 0.122 nm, 46.1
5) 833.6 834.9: -0.436 nm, 64.8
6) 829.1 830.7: 0.069 nm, 46.7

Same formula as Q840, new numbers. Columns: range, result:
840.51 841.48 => 44.7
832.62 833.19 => 74.6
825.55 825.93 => 49.1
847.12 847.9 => 43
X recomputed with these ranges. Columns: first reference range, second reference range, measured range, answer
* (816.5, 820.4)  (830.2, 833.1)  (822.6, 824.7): 0.19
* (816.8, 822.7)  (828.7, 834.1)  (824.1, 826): 0.42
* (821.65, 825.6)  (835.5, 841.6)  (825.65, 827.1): 0.00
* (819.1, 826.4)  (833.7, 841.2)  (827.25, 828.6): 0.18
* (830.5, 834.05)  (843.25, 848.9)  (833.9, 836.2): 0.26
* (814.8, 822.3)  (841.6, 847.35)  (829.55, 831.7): -0.28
